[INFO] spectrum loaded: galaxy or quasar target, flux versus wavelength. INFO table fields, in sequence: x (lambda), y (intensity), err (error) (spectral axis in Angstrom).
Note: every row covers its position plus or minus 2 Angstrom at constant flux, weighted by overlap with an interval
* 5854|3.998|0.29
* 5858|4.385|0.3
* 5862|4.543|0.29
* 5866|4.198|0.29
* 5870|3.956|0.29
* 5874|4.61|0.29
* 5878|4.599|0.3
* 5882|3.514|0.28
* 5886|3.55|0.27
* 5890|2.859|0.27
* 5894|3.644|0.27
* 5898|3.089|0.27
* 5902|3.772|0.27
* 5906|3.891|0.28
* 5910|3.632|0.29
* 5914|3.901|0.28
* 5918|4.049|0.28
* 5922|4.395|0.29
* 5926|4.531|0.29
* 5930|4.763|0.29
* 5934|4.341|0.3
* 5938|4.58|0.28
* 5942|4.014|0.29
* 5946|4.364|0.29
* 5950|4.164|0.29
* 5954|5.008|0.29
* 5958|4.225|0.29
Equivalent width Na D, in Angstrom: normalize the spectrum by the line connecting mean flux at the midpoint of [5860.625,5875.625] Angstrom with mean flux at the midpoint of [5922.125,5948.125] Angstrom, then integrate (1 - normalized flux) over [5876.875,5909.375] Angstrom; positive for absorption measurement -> 5.7 Angstrom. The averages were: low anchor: 4.31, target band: 3.59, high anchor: 4.43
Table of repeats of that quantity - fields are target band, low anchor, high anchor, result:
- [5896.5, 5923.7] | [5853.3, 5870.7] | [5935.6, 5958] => 3.23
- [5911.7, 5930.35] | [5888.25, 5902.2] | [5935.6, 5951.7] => -2.19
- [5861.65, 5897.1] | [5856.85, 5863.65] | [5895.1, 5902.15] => 0.40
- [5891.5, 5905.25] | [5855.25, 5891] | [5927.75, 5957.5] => 2.25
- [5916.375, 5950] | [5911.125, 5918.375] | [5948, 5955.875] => -1.05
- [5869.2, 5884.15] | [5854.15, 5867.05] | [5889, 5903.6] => -1.07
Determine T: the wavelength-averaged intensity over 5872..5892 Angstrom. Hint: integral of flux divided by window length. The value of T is 3.83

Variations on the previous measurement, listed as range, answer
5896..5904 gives 3.43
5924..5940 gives 4.55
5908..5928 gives 4.1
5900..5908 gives 3.83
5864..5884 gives 4.18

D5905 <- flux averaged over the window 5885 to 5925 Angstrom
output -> 3.7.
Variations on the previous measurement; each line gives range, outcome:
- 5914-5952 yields 4.33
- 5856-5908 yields 3.89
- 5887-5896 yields 3.28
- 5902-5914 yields 3.79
